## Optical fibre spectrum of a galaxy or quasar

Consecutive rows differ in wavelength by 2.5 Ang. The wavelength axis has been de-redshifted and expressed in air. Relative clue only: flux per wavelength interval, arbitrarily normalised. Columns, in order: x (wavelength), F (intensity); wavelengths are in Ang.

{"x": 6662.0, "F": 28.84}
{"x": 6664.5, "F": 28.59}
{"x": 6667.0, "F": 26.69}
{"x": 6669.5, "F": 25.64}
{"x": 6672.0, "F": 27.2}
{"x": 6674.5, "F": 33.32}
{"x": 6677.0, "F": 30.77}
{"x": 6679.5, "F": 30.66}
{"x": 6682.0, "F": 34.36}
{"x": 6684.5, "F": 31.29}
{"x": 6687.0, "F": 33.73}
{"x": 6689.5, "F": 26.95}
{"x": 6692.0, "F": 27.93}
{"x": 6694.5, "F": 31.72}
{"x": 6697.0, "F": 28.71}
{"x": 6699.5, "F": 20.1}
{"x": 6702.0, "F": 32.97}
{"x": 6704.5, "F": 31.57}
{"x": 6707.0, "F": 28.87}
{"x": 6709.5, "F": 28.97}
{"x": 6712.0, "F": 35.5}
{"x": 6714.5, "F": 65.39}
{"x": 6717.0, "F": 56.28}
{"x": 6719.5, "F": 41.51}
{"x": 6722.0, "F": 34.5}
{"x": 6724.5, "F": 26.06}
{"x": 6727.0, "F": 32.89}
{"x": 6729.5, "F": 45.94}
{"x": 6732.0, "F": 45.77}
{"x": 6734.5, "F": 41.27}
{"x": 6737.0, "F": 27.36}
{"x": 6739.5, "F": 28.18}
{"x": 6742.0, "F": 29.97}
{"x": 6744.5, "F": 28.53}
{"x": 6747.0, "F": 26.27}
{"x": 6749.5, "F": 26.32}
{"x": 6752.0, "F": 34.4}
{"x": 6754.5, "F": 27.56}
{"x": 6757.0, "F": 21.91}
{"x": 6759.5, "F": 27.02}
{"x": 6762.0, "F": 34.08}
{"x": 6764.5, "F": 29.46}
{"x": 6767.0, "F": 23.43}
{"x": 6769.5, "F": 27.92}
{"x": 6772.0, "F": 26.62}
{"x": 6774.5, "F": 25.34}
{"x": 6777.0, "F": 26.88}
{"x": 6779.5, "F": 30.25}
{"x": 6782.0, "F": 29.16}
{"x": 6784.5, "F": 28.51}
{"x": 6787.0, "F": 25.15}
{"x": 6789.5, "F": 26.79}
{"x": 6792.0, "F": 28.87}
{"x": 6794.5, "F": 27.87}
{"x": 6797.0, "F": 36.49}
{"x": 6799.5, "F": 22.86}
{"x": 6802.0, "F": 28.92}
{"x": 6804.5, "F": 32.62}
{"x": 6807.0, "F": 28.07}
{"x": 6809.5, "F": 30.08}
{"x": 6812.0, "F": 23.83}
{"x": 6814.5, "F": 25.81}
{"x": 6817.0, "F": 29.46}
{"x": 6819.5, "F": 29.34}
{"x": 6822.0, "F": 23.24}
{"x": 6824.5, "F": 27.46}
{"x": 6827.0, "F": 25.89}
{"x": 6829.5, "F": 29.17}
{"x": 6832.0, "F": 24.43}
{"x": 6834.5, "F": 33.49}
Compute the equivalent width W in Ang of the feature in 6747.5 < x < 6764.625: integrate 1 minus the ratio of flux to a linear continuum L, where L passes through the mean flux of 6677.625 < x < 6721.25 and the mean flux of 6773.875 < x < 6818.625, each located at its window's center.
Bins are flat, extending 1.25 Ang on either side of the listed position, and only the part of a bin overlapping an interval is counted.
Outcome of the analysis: 1.3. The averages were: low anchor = 34.4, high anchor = 28.2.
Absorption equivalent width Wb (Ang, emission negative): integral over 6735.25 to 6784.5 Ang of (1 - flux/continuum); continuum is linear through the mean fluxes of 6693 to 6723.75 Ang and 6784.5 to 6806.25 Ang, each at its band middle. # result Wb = 5.6 Ang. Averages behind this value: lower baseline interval 36.1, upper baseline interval 28.7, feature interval 28.1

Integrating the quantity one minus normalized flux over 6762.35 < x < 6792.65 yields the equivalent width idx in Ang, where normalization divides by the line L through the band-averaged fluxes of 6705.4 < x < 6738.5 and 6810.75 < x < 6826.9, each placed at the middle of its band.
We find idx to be 4.1 Ang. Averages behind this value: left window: 39.1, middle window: 27.5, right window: 26.5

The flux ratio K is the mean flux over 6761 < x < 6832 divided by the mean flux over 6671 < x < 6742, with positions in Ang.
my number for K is 0.8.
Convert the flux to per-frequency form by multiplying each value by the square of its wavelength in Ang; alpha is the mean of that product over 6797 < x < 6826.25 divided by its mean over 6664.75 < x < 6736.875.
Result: 0.84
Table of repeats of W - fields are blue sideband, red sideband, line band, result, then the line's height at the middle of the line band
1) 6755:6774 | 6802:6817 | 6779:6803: -0.54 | 27.8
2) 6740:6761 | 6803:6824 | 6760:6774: -0.12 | 27.8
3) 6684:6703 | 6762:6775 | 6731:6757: -2.83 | 27.9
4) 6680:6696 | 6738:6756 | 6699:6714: -0.86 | 30.2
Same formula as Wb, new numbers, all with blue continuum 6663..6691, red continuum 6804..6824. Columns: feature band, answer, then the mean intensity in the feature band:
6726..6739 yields -4.1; 38.2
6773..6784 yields 0.1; 27.9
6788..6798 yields -0.6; 29.7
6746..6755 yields 0.0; 28.8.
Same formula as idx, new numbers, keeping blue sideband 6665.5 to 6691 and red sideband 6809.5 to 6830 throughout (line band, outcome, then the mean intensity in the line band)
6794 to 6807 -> -1.1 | 29.7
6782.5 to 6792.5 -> 0.1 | 27.4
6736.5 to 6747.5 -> 0.1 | 28.2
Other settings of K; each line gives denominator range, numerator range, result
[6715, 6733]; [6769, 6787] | 0.67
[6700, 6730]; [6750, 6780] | 0.74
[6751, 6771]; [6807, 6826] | 0.96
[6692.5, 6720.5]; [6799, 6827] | 0.76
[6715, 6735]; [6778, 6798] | 0.70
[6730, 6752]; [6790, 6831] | 0.87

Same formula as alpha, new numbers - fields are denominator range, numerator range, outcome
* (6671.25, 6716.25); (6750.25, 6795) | 0.87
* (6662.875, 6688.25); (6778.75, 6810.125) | 0.99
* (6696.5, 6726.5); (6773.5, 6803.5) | 0.80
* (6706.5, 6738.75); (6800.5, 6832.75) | 0.72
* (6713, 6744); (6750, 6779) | 0.71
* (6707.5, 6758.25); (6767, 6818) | 0.81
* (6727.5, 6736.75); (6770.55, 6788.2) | 0.67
